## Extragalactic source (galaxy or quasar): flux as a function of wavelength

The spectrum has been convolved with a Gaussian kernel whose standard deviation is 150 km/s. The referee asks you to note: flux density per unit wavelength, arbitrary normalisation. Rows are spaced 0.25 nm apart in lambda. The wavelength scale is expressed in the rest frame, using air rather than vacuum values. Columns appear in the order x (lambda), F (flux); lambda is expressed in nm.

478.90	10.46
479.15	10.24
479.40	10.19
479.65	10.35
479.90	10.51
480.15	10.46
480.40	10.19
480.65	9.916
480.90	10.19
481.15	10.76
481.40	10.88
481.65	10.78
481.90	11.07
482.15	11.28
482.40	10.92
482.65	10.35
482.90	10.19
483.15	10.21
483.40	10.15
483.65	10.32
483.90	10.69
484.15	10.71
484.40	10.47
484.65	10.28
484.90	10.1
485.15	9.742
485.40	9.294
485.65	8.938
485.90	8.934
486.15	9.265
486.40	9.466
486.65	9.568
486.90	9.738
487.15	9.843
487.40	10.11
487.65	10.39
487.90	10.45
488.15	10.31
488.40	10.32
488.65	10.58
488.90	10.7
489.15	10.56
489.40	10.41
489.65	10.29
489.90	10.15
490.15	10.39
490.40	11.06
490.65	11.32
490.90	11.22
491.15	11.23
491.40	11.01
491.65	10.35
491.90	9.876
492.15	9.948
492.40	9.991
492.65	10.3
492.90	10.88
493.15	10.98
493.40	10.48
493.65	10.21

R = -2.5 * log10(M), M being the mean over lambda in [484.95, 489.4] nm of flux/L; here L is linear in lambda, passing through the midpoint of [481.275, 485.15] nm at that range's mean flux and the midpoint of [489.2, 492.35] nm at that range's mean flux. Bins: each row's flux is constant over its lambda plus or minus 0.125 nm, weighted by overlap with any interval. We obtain 0.07 mag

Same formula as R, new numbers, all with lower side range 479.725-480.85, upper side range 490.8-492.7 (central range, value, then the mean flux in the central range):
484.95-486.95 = 0.11 mag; 9.38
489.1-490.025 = 0.01 mag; 10.3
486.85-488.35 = 0.03 mag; 10.2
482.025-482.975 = -0.04 mag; 10.7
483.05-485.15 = 0.00 mag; 10.3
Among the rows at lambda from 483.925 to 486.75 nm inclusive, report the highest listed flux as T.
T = 10.71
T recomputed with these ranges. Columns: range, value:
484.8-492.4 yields 11.32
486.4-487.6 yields 10.11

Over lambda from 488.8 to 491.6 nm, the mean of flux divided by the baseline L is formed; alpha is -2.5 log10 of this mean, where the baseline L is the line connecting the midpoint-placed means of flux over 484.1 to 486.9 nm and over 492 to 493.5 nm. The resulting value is -0.06 mag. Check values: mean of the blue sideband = 9.68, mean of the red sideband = 10.4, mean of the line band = 10.7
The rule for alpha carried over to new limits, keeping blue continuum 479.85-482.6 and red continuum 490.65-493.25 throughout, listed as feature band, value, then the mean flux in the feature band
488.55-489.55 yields 0.006 mag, 10.6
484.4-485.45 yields 0.069 mag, 9.97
